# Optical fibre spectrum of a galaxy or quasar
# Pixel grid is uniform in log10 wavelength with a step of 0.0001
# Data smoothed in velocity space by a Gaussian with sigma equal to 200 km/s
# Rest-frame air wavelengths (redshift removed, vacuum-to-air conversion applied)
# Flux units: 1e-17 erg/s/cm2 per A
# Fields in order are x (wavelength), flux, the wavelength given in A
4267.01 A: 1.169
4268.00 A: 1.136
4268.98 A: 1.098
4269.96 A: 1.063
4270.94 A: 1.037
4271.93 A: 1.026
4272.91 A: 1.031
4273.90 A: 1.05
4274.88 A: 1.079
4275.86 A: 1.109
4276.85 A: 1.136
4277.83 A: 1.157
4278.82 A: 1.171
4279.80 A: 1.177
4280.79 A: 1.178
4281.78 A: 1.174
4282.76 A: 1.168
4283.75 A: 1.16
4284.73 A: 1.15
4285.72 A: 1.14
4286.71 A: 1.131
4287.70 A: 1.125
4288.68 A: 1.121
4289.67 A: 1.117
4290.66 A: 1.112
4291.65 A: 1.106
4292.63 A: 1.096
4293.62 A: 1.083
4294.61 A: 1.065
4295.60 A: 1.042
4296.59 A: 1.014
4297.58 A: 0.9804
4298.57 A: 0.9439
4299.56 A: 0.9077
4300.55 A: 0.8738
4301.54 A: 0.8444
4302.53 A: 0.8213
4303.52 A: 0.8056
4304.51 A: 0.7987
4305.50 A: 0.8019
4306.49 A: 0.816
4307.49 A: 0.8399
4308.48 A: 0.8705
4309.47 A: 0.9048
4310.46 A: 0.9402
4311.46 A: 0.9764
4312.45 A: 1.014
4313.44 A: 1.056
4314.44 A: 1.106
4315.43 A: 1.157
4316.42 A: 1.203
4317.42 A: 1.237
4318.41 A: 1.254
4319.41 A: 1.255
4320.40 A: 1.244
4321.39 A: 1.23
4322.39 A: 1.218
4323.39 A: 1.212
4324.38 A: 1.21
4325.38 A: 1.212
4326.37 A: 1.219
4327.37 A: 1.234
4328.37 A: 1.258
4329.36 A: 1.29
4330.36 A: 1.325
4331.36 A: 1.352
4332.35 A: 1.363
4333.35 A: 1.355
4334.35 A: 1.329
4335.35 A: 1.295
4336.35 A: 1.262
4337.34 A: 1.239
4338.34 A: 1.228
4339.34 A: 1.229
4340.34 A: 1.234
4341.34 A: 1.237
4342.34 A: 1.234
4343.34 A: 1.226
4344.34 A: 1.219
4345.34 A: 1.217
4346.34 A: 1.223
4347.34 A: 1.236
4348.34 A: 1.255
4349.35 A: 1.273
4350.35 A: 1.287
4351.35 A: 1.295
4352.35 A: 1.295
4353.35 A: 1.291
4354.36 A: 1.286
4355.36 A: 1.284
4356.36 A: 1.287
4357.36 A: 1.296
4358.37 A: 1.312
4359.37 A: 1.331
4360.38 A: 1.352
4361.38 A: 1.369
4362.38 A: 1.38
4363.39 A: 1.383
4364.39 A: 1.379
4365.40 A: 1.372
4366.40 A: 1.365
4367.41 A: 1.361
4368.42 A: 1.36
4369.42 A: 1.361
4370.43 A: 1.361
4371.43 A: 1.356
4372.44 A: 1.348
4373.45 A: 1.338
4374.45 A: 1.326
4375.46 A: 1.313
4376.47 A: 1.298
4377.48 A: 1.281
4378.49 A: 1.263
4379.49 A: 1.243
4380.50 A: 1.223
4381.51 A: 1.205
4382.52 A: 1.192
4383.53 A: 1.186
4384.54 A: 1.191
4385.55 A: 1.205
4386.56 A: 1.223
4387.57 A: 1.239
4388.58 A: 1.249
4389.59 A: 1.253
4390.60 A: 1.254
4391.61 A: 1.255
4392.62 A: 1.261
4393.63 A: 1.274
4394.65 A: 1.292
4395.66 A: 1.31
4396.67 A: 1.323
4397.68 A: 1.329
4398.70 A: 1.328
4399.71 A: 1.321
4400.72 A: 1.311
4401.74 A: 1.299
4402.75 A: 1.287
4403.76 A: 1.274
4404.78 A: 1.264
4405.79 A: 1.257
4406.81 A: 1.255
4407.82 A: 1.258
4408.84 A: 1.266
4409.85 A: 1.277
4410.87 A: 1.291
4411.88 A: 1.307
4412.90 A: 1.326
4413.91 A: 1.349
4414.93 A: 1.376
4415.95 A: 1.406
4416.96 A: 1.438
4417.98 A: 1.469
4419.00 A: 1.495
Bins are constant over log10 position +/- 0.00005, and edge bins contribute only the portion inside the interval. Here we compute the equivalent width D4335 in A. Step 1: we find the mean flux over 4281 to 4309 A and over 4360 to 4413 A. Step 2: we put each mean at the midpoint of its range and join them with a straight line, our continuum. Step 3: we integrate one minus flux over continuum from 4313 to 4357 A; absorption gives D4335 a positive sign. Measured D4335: -4.6 A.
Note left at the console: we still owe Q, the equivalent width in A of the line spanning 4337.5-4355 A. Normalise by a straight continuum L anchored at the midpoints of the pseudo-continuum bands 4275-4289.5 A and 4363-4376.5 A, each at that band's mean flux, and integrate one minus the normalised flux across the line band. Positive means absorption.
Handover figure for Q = 0.6 A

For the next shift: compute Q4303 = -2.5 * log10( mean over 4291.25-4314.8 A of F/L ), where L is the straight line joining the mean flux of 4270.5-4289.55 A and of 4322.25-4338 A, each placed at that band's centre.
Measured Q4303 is 0.25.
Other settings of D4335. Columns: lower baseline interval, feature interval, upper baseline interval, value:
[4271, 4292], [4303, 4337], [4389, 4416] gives 1.2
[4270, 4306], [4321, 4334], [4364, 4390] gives -1.3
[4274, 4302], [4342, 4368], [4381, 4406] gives -2.2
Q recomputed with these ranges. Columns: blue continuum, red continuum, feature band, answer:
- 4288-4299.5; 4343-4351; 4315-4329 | -0.84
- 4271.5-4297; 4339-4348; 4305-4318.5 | 1.88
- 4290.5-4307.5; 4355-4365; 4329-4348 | -1.14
